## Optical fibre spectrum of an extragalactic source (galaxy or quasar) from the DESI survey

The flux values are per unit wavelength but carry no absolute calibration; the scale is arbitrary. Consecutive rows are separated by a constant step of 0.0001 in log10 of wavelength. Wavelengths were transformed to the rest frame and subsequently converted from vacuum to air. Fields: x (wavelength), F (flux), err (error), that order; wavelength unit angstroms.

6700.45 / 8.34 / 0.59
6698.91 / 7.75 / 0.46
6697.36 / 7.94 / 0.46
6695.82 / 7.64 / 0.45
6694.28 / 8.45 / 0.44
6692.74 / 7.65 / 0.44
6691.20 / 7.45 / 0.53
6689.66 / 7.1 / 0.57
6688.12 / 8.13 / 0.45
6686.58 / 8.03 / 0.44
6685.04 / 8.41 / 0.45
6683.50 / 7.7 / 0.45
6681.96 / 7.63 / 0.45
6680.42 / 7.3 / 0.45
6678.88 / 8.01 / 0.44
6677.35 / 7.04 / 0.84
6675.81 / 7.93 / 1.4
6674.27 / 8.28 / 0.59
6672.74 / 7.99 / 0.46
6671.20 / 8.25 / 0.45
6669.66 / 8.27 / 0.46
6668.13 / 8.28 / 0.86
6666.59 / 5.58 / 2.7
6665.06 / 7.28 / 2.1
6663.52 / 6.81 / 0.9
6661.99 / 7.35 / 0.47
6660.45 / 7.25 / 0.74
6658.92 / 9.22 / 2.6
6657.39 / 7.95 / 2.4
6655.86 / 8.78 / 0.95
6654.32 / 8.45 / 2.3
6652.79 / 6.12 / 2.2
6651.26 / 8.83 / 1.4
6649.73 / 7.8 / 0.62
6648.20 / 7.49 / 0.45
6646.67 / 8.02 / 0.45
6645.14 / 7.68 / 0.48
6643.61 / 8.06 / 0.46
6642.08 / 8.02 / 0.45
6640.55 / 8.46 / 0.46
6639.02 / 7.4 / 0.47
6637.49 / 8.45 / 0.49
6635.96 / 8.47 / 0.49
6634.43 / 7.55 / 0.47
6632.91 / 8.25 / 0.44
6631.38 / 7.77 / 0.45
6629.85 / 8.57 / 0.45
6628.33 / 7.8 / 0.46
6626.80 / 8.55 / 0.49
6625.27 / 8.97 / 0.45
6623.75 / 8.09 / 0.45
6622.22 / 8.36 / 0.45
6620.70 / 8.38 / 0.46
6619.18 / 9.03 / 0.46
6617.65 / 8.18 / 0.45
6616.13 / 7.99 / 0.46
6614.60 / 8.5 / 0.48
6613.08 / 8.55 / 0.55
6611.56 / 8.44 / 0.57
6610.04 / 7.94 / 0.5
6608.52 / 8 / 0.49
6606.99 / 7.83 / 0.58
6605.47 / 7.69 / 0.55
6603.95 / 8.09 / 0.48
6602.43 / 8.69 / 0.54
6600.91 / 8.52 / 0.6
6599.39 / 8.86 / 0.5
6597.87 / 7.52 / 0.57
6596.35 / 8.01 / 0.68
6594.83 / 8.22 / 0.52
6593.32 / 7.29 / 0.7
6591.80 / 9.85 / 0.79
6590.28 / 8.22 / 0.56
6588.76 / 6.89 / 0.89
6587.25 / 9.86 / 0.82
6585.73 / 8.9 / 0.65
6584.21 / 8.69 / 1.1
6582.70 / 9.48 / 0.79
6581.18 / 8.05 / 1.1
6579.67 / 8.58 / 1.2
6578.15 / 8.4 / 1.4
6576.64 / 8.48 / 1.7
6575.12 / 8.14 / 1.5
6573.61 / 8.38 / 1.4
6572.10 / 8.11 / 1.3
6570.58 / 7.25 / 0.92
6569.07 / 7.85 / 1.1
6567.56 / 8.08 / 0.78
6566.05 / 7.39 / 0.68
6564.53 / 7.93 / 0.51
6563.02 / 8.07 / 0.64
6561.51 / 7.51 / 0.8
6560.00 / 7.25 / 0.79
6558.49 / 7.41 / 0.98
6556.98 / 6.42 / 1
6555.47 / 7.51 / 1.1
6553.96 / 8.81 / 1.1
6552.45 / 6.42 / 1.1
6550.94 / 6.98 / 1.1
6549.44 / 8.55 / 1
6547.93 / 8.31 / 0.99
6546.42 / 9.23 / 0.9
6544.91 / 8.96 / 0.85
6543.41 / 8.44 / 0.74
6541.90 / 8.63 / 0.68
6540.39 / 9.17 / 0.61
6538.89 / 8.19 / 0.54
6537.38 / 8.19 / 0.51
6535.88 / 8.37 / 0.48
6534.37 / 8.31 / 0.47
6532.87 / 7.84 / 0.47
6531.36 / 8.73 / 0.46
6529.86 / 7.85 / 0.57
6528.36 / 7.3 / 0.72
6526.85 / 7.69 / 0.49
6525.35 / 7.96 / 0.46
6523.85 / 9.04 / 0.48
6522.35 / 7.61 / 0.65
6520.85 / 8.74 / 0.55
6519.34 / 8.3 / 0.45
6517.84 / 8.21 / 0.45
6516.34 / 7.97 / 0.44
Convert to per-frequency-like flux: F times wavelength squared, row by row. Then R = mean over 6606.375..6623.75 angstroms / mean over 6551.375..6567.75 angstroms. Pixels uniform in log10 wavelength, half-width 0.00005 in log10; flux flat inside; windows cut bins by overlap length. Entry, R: 1.1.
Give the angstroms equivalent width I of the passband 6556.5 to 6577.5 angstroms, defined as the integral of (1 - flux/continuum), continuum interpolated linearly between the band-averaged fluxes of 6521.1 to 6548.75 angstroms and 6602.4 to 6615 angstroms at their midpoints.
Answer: 1.27 angstroms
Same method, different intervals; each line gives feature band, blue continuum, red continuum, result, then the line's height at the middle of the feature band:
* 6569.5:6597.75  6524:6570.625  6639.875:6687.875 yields -1.5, 7.93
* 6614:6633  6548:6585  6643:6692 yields -1.2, 7.83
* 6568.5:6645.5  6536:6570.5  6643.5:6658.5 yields -3.0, 7.95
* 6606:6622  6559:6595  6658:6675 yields -0.6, 7.99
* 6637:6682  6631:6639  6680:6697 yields 0.7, 7.93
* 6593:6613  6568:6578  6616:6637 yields 0.2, 8.19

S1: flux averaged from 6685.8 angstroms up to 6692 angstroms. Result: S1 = 7.68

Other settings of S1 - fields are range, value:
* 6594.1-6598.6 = 7.91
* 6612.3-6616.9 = 8.35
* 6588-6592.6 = 8.31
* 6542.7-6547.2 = 8.88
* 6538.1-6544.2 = 8.61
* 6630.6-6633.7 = 8.01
